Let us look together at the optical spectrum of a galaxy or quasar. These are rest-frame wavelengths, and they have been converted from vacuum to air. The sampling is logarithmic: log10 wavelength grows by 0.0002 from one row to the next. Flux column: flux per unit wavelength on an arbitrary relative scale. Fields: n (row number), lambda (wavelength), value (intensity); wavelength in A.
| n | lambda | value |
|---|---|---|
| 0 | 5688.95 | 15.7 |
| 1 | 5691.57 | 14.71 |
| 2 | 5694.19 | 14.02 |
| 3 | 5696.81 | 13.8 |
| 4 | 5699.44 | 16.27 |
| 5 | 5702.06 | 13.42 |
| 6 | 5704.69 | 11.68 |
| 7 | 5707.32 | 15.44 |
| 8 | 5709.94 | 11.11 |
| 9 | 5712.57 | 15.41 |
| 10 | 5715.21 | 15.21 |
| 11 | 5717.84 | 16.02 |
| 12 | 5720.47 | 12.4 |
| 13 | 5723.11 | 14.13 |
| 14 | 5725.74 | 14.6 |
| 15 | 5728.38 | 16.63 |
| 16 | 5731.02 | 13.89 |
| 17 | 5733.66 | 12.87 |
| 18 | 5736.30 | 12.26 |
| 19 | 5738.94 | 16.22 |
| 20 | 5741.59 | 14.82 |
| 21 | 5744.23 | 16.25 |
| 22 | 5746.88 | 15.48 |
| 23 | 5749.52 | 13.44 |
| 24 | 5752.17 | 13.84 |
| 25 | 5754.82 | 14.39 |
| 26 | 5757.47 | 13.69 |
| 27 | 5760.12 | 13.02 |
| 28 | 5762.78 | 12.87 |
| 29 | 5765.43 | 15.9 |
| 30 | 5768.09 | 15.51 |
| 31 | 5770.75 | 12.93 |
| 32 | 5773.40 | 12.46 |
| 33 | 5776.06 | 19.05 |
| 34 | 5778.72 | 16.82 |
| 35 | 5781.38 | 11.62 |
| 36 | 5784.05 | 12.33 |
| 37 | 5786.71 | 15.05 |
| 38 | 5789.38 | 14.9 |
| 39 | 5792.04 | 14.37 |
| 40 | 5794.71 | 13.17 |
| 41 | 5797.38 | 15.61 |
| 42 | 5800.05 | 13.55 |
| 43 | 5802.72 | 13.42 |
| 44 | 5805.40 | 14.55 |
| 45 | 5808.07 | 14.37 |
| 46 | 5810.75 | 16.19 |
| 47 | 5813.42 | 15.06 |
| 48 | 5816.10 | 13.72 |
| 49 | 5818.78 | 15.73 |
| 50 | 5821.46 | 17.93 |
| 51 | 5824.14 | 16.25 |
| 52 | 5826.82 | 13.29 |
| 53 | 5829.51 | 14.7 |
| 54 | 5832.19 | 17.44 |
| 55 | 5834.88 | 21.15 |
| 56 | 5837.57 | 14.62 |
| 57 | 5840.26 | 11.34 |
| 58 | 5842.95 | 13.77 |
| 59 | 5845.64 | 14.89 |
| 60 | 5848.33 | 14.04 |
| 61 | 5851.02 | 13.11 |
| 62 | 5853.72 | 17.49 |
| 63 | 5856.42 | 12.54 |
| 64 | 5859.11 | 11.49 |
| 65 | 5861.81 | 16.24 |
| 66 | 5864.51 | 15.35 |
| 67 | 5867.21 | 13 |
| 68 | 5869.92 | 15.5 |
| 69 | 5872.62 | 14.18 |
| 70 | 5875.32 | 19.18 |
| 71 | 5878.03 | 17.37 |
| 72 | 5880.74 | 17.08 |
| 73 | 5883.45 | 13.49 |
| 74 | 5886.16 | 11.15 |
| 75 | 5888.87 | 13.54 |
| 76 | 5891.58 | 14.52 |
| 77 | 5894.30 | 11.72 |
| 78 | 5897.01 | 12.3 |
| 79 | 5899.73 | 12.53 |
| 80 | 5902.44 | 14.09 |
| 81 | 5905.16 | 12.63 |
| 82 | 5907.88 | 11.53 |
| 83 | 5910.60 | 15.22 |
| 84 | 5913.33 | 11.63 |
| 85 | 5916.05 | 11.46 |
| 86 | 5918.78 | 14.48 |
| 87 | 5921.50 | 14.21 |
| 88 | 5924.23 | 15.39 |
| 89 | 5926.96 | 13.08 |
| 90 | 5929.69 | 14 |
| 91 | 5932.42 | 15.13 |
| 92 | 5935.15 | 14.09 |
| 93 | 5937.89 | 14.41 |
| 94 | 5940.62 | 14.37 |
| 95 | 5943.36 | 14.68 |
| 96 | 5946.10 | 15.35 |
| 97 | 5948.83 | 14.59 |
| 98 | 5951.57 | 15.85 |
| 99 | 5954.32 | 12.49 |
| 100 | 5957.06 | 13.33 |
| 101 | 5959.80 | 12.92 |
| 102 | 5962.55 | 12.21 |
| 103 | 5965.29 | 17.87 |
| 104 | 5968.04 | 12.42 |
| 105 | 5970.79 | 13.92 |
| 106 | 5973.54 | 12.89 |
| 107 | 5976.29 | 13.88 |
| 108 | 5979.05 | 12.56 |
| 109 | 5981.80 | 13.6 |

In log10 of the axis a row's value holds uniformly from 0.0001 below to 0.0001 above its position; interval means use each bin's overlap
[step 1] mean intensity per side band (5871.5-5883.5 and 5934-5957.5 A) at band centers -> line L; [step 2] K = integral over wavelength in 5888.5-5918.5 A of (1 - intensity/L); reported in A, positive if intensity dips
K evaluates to 5.50 A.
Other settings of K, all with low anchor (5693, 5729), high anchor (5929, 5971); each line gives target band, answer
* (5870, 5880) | -1.8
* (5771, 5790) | -0.3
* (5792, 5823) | -1.3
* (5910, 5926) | 0.7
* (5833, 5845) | -0.9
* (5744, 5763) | 0.2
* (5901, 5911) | 0.7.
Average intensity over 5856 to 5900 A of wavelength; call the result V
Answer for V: 14.3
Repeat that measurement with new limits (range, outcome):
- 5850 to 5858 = 14.3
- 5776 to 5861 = 14.7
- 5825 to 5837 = 16.5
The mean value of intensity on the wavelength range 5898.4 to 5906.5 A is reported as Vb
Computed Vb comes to 13.1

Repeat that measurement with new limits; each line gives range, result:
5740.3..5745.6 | 15.5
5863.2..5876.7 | 15.4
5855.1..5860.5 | 12.1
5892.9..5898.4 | 12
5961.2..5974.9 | 13.9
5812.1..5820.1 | 14.8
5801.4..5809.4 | 14.1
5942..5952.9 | 15.1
